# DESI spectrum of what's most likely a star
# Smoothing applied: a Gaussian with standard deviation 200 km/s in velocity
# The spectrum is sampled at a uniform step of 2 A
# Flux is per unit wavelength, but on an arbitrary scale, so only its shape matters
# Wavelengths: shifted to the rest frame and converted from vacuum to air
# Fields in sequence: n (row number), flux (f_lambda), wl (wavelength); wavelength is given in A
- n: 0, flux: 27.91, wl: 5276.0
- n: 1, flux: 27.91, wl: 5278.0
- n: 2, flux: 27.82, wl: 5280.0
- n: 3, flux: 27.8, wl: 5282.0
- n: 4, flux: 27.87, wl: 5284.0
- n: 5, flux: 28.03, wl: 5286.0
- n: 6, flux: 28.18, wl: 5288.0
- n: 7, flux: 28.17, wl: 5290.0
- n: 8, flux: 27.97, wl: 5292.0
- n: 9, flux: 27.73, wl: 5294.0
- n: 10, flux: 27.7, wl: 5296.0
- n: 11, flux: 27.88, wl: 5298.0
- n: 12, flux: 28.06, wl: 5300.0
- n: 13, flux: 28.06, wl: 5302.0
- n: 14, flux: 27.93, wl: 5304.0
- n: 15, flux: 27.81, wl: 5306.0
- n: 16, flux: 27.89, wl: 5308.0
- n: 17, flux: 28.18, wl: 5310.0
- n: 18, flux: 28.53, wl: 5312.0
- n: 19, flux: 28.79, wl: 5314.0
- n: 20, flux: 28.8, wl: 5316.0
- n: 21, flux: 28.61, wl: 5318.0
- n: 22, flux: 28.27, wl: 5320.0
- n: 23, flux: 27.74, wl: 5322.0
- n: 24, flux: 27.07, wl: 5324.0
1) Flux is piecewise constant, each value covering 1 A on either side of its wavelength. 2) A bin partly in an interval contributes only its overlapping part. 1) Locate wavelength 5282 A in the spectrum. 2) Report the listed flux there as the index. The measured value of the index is 27.8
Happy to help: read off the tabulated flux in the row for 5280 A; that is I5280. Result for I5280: 27.82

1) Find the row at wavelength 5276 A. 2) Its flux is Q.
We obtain 27.91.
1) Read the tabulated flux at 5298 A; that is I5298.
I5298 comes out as 27.88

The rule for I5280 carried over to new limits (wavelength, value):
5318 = 28.61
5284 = 27.87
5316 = 28.8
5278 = 27.91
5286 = 28.03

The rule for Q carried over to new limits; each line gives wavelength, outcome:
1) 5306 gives 27.81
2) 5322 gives 27.74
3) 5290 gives 28.17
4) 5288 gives 28.18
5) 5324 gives 27.07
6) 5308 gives 27.89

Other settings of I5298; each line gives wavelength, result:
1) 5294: 27.73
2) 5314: 28.79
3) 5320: 28.27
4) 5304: 27.93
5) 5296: 27.7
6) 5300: 28.06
